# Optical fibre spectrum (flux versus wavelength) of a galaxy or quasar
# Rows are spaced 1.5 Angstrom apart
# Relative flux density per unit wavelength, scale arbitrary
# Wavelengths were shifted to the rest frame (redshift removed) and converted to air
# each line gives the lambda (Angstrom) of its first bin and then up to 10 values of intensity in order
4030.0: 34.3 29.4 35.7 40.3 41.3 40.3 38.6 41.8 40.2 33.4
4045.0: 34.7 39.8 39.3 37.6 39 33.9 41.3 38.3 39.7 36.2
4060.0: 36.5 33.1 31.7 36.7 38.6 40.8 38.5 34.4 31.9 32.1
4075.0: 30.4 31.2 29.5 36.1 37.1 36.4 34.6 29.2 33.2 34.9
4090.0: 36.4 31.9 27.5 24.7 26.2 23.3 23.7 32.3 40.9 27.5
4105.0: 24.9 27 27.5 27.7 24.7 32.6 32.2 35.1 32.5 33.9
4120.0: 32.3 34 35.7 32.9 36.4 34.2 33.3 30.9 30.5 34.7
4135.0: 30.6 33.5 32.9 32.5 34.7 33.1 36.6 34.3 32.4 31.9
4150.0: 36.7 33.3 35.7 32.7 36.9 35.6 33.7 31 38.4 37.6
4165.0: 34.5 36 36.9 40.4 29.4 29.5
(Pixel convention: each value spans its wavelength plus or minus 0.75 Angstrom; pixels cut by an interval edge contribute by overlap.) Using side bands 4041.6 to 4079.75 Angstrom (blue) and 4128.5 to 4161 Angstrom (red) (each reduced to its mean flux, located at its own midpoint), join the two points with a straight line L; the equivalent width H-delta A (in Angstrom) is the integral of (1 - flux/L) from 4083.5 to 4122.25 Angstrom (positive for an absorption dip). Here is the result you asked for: 4.8 Angstrom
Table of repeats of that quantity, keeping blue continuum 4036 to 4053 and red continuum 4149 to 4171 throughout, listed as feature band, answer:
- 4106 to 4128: 2.7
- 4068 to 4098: 4.2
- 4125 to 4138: 1.1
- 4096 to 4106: 2.3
